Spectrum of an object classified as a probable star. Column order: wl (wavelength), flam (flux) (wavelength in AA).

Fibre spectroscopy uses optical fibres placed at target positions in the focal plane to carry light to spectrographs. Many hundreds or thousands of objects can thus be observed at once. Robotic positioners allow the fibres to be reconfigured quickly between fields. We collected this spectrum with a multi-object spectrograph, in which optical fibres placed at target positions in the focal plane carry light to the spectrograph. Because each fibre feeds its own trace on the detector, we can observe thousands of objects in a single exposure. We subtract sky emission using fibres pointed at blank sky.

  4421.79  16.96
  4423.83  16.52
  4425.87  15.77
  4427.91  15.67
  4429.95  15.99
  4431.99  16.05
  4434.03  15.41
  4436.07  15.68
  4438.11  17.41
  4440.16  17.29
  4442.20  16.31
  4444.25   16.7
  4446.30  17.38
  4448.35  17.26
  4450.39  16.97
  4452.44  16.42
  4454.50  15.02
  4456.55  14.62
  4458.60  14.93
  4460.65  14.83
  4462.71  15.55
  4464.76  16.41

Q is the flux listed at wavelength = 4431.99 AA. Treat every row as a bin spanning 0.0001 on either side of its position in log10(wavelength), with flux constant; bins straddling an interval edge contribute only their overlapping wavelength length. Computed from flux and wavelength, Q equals 16.05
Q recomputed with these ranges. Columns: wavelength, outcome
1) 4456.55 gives 14.62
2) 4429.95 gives 15.99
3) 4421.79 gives 16.96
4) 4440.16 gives 17.29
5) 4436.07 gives 15.68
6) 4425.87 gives 15.77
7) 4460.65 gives 14.83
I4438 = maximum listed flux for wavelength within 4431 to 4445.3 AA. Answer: 17.41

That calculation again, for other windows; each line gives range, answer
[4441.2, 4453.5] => 17.38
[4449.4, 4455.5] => 16.97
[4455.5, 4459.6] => 14.93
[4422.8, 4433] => 16.52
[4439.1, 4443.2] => 17.29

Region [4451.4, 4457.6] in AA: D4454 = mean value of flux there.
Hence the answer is 15.3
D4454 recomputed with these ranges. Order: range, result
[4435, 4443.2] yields 16.7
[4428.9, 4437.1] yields 15.8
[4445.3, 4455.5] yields 16.6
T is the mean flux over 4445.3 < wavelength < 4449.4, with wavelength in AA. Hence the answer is 17.3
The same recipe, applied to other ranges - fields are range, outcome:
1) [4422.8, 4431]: 16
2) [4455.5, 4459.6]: 14.8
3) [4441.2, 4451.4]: 16.9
